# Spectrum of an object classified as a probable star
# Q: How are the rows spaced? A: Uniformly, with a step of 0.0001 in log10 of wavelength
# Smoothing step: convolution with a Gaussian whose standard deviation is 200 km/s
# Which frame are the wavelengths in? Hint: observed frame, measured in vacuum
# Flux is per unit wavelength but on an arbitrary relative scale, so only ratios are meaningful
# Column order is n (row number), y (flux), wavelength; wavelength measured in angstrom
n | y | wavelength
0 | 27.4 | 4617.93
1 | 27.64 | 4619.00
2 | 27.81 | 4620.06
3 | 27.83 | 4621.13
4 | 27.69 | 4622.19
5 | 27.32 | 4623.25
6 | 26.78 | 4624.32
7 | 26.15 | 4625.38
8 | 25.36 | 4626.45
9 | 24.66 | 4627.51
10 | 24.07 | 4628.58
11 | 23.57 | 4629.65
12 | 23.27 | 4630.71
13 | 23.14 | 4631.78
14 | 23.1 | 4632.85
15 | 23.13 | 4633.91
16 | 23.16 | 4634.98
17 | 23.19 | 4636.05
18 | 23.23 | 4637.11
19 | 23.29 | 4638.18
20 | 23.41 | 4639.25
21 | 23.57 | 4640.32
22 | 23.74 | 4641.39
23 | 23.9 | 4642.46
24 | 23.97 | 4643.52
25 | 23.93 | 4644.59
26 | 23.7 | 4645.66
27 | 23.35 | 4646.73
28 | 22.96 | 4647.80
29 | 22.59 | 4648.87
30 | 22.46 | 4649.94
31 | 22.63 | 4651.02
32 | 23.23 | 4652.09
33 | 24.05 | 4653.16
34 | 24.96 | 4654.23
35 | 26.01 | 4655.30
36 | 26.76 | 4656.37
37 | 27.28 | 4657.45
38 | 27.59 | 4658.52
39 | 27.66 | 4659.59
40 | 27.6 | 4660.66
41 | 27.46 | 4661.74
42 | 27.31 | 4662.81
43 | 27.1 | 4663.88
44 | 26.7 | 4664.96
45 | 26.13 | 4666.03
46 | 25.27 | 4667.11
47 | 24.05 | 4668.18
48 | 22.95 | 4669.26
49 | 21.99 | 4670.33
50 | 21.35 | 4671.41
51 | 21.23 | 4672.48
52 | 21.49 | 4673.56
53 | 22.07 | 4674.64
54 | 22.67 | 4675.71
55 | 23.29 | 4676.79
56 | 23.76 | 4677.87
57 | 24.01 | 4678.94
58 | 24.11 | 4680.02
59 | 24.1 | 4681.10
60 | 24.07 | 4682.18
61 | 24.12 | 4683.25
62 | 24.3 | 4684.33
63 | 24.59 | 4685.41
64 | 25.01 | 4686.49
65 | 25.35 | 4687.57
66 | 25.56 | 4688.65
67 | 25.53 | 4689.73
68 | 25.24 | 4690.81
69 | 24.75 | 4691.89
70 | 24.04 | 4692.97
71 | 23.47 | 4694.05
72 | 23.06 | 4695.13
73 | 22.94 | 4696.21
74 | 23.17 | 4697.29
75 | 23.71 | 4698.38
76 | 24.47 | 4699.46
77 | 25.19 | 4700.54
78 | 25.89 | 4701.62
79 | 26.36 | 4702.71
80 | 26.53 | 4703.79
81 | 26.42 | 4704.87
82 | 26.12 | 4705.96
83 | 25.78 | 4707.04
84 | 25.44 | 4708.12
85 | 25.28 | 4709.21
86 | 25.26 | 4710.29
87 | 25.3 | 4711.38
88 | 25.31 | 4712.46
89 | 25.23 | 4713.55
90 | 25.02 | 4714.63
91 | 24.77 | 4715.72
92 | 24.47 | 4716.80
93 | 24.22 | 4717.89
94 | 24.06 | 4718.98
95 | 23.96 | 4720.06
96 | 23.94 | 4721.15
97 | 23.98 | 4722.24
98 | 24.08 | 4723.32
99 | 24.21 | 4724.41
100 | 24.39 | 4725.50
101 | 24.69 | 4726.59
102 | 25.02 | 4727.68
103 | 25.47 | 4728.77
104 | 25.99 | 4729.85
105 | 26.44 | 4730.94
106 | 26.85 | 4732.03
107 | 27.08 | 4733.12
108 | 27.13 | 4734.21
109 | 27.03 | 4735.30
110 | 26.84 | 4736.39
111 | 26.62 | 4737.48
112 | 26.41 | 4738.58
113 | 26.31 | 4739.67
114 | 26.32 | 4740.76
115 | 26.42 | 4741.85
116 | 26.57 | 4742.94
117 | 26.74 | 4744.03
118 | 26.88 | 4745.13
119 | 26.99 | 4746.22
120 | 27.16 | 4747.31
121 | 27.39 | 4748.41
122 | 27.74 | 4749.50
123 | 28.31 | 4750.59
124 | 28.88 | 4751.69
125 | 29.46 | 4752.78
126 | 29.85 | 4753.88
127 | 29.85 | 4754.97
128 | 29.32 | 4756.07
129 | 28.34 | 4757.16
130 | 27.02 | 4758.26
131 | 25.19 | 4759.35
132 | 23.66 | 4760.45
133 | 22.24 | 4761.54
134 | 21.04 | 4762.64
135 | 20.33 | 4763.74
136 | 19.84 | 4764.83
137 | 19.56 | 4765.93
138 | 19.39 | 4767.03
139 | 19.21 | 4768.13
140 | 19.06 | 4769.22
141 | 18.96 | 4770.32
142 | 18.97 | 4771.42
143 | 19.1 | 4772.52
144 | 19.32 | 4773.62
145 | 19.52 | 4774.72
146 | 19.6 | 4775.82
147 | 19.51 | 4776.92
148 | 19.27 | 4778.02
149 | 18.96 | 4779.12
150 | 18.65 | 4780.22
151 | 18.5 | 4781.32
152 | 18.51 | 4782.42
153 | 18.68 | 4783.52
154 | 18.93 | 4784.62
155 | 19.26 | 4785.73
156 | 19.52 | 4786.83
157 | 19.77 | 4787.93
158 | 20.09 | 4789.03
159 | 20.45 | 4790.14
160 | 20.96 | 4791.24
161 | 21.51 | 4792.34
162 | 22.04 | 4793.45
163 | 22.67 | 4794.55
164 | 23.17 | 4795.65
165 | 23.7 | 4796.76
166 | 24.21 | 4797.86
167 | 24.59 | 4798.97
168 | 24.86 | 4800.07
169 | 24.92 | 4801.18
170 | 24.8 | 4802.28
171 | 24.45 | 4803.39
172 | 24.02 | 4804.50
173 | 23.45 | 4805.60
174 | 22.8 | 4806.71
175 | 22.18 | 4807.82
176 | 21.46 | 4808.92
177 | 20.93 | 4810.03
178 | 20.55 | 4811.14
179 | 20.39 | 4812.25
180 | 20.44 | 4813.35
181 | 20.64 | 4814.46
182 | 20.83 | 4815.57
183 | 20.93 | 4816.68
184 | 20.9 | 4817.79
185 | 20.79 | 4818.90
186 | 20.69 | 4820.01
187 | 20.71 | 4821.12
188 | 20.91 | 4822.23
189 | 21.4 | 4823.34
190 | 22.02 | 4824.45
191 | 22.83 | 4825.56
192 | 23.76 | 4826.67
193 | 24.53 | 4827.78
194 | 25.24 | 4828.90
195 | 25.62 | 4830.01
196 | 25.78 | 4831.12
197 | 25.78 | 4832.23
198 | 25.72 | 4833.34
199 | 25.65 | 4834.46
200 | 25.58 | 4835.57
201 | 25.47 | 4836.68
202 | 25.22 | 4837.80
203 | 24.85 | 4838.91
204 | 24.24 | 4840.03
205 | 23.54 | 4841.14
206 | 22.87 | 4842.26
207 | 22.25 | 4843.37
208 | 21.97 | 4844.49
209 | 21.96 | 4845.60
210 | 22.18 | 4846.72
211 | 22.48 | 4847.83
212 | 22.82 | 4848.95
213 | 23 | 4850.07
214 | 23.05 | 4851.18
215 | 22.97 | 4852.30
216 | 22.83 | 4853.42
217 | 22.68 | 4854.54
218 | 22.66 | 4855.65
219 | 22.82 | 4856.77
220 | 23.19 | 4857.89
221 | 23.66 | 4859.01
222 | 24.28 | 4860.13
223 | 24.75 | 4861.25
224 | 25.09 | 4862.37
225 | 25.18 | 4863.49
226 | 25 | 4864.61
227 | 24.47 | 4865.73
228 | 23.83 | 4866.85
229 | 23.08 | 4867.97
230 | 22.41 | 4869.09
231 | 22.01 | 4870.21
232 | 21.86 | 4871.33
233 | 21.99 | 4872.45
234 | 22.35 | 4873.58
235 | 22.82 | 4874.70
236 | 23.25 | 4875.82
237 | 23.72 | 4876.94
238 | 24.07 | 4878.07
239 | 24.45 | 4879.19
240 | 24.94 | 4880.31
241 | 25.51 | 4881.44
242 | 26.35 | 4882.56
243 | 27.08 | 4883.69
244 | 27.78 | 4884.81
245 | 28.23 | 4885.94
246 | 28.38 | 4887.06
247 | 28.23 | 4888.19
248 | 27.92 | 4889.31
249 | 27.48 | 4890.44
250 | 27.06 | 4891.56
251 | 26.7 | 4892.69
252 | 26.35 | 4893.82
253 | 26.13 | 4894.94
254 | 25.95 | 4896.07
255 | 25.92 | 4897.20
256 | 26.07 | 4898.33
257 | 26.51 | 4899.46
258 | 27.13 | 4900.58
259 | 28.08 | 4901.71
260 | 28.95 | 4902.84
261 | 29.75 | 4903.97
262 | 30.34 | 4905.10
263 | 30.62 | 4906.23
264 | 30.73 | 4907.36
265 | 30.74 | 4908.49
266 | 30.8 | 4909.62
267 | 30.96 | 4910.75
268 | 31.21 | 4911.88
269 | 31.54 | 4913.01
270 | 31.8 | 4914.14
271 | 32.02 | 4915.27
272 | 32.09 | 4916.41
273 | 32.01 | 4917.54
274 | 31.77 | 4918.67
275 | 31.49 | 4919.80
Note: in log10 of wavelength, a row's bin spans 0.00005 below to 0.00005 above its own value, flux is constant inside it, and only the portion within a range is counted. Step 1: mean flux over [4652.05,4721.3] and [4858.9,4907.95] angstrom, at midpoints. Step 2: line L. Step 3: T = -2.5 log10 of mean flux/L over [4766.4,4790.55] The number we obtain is 0.30 mag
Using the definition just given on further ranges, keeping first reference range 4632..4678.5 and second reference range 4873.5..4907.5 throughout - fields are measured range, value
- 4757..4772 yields 0.18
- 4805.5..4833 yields 0.17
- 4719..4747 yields -0.03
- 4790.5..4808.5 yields 0.11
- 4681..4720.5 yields -0.01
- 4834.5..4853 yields 0.12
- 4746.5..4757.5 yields -0.14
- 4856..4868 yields 0.10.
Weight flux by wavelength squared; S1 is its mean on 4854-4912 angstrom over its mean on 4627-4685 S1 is 1.18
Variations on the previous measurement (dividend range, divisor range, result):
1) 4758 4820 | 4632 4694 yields 0.92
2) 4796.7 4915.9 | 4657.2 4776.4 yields 1.06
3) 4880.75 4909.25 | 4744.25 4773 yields 1.20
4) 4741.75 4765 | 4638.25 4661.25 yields 1.13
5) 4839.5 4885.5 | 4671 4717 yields 1.04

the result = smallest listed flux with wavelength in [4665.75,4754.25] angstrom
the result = 21.23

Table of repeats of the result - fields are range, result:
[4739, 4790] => 18.5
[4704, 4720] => 24.06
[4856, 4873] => 21.86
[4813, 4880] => 20.44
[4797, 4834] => 20.39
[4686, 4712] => 22.94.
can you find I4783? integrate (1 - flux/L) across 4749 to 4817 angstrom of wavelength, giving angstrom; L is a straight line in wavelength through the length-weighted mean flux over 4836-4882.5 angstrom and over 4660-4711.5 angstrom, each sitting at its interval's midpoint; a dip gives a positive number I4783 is 5.2 angstrom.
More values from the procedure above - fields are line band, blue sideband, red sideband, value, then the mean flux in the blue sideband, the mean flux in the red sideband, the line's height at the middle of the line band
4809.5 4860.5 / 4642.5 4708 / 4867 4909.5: 5.8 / 24.6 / 26.3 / 25.8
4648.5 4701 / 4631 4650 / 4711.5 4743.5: -0.6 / 23.3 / 25.5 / 24.2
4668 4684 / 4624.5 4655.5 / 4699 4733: 0.9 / 23.7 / 25.2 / 24.4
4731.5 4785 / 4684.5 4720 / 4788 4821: -0.7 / 24.9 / 22.1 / 23.4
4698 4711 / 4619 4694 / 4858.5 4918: -0.3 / 24.5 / 26.8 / 25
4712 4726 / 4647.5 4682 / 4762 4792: -1.5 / 24.5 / 19.5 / 22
